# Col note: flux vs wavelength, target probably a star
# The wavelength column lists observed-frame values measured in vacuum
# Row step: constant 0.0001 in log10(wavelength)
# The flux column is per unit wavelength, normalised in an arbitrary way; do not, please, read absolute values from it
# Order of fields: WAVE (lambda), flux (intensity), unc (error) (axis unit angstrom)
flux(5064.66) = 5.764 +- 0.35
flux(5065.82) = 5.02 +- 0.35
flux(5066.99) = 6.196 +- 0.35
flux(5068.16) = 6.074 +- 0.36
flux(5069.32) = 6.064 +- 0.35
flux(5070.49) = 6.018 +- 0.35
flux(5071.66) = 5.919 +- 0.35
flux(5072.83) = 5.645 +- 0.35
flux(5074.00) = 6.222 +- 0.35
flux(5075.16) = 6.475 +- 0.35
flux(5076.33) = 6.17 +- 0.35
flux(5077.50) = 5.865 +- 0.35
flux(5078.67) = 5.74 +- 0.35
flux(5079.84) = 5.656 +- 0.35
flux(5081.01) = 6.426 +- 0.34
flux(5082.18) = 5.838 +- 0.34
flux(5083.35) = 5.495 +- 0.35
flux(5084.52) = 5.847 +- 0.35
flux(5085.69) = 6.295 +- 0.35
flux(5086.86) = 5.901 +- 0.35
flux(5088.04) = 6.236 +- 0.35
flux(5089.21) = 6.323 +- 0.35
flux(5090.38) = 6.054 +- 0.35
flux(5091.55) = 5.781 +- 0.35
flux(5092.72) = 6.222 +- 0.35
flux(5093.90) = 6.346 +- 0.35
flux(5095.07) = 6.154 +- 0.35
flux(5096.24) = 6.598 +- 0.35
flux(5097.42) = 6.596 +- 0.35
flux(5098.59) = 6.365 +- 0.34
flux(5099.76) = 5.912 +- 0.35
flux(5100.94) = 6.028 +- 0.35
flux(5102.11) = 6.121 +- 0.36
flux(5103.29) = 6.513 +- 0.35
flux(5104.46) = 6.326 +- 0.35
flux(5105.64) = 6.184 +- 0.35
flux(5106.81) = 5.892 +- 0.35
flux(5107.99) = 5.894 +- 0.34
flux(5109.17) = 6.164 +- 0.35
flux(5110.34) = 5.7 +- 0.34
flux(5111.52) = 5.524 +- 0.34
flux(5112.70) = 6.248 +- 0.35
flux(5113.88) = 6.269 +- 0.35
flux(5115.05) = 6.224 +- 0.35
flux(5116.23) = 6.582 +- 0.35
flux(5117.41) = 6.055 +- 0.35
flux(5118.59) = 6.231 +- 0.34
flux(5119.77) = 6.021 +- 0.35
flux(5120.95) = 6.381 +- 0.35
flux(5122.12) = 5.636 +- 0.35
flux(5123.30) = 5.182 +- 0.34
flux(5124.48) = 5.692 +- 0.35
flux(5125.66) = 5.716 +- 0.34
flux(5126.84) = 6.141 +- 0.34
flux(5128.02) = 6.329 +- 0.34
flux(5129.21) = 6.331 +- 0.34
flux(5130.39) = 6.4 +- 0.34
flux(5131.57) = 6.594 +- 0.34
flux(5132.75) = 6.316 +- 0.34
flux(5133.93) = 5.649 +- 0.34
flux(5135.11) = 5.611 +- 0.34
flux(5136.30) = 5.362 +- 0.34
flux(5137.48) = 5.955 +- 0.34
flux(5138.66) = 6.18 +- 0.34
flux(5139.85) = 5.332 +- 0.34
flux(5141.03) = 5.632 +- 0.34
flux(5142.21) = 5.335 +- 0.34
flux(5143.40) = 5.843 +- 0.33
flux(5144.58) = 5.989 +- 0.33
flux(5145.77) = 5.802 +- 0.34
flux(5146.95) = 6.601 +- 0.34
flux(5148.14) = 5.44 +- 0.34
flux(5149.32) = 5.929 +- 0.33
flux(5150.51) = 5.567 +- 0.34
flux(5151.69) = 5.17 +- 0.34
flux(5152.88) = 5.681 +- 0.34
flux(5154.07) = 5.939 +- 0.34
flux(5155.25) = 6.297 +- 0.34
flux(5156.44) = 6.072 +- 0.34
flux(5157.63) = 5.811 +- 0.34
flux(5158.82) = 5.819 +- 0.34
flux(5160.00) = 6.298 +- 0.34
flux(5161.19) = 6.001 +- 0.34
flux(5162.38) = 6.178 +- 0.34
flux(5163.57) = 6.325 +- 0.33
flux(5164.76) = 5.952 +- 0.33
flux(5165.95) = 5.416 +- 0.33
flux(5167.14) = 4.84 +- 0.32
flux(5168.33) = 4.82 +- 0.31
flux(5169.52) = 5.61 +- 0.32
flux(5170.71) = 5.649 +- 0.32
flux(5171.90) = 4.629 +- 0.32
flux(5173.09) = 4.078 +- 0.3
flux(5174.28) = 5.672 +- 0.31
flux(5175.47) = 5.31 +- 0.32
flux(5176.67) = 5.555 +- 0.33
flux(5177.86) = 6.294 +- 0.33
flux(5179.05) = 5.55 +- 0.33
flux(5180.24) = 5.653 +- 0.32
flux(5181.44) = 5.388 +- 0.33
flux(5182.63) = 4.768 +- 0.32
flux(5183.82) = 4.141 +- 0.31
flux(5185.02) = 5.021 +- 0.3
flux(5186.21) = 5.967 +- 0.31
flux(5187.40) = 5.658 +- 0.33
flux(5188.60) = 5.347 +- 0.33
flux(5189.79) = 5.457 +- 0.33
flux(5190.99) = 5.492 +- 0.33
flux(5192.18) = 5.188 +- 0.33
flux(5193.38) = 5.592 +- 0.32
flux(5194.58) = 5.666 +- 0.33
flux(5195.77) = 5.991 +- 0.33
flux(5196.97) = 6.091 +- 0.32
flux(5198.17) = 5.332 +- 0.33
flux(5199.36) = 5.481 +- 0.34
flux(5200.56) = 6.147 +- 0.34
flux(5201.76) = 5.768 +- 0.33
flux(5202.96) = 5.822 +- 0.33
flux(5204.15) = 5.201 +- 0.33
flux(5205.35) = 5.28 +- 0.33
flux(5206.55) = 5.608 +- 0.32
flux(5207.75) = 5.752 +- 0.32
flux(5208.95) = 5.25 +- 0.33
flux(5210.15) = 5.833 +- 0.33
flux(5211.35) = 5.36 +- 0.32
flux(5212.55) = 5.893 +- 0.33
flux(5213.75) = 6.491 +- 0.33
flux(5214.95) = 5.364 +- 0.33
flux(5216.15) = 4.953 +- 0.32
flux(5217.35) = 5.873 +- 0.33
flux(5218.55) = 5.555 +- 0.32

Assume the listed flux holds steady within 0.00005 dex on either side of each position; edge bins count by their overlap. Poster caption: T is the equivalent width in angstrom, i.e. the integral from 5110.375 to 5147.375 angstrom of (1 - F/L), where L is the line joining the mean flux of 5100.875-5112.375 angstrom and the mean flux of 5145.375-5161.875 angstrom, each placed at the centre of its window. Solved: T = 0.0 angstrom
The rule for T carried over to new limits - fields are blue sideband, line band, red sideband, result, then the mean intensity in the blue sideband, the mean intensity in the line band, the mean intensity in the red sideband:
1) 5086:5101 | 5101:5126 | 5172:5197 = 0.0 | 6.2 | 6.03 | 5.39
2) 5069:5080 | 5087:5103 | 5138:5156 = -0.8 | 5.99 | 6.21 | 5.79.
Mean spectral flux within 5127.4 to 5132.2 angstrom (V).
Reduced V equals 6.41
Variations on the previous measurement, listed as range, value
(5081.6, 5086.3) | 5.87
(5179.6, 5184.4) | 5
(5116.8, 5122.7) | 6.07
